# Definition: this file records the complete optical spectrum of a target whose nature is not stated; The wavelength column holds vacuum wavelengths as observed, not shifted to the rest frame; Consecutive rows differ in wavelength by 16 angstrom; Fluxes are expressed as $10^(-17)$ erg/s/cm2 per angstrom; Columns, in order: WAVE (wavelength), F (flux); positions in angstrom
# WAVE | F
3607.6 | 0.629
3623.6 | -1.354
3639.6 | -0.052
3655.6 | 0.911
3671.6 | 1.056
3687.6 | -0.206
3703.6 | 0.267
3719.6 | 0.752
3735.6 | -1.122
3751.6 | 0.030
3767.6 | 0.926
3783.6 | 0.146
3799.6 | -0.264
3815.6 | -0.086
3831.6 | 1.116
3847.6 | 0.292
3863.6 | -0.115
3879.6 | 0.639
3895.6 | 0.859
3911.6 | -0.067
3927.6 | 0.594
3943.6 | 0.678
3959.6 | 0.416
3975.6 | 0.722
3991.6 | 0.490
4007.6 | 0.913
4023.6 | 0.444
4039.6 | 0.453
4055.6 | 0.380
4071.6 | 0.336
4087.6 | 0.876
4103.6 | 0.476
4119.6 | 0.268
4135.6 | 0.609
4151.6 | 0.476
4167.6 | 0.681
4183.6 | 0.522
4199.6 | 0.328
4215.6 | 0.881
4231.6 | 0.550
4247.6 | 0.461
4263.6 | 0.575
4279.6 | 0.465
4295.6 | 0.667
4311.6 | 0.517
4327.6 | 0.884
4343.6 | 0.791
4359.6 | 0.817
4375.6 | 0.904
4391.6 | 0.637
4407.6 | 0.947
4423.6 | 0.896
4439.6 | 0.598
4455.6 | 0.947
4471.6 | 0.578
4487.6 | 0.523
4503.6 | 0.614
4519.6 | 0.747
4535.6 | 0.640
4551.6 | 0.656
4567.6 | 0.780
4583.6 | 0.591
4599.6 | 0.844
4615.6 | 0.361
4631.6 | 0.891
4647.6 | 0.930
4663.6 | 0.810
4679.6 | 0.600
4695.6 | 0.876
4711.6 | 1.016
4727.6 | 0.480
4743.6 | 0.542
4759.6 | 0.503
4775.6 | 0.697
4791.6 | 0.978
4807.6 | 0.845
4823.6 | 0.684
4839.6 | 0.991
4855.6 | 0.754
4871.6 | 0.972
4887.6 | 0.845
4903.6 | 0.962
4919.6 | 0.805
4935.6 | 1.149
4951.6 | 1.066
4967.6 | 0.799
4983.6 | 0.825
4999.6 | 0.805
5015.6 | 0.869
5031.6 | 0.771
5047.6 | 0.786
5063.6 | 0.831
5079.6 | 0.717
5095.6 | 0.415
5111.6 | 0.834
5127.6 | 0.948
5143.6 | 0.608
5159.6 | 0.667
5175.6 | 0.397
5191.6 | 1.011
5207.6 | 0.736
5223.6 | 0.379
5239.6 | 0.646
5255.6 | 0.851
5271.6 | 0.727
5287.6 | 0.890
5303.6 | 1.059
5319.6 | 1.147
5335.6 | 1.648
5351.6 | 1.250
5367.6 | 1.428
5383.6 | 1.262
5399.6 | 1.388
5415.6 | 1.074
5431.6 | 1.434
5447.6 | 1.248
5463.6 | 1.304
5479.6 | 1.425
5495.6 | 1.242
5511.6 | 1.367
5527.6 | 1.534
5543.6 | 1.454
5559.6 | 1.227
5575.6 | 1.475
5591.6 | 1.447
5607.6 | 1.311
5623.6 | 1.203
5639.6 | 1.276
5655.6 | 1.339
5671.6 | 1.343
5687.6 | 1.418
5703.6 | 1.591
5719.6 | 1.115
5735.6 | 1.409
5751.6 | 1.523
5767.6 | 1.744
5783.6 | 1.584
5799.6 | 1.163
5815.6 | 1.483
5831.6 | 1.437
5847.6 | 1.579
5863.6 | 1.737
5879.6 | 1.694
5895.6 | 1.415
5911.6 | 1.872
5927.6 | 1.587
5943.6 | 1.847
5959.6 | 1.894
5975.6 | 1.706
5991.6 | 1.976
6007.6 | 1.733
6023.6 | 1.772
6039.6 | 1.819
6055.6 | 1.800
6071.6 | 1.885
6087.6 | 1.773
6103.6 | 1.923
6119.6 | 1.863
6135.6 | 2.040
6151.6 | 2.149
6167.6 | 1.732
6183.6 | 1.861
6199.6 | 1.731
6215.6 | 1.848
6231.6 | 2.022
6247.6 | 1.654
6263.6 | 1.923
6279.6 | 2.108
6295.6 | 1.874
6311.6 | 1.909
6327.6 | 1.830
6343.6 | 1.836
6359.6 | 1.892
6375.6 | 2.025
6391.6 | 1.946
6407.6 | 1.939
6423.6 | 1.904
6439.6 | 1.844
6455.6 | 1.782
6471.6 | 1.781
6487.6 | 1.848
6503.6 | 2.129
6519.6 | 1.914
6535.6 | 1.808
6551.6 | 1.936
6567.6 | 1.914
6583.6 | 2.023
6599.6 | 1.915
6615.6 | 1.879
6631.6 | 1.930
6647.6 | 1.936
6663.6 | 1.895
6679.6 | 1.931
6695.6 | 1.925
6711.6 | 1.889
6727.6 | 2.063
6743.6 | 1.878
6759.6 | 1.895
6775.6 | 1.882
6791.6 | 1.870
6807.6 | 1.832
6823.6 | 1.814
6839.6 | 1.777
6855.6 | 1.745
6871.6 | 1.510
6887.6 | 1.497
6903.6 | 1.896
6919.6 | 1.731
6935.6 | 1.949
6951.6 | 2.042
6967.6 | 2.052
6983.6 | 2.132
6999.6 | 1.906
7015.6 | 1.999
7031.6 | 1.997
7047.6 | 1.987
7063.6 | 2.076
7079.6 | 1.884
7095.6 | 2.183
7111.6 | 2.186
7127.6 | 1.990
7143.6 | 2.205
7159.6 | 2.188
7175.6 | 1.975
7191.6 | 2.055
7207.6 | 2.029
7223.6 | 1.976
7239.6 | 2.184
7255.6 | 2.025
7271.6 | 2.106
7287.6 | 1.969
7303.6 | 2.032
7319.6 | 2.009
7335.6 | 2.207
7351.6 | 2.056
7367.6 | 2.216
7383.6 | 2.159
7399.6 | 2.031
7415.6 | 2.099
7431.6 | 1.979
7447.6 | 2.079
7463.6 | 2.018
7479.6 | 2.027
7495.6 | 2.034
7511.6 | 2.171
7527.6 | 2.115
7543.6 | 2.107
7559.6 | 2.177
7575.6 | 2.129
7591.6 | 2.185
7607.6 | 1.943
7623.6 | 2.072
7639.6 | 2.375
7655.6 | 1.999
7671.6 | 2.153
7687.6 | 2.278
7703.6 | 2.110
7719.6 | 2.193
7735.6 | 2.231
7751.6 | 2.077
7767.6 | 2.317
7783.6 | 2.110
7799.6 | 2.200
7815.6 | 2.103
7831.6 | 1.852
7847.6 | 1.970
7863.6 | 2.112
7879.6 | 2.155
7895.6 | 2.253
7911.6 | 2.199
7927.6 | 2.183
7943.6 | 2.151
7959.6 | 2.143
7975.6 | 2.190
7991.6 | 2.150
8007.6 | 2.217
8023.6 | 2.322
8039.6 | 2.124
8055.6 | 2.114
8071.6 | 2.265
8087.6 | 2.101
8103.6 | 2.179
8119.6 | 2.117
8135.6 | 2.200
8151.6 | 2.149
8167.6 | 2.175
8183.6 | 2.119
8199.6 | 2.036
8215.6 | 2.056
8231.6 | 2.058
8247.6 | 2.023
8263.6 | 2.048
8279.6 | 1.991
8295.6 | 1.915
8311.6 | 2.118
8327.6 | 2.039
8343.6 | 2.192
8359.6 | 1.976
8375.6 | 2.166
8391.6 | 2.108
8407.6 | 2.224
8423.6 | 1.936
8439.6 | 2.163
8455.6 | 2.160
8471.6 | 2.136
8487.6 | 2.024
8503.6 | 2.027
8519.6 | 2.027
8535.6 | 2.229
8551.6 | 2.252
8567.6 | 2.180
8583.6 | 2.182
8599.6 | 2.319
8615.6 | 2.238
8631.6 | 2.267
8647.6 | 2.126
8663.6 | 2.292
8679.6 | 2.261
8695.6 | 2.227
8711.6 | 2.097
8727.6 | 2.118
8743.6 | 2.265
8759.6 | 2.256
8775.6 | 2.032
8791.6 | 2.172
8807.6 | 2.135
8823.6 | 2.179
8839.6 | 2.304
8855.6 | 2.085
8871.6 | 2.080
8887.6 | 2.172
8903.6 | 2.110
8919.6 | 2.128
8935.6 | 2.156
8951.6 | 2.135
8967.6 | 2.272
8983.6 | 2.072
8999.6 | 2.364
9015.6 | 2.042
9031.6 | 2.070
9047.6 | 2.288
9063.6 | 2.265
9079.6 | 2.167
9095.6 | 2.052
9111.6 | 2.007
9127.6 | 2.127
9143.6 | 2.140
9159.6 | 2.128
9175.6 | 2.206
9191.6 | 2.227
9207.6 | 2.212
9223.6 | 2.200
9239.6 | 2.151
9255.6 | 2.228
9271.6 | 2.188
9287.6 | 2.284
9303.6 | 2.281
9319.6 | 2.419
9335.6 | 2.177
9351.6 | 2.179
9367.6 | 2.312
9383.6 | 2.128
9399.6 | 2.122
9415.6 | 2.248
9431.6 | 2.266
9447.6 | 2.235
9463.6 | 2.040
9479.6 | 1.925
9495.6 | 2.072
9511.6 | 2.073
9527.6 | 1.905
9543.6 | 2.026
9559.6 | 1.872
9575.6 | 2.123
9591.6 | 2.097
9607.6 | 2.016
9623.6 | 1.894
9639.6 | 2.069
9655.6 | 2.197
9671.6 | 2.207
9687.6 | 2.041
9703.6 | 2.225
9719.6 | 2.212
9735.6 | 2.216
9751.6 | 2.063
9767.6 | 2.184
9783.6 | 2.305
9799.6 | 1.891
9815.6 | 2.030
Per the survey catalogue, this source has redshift 0.33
